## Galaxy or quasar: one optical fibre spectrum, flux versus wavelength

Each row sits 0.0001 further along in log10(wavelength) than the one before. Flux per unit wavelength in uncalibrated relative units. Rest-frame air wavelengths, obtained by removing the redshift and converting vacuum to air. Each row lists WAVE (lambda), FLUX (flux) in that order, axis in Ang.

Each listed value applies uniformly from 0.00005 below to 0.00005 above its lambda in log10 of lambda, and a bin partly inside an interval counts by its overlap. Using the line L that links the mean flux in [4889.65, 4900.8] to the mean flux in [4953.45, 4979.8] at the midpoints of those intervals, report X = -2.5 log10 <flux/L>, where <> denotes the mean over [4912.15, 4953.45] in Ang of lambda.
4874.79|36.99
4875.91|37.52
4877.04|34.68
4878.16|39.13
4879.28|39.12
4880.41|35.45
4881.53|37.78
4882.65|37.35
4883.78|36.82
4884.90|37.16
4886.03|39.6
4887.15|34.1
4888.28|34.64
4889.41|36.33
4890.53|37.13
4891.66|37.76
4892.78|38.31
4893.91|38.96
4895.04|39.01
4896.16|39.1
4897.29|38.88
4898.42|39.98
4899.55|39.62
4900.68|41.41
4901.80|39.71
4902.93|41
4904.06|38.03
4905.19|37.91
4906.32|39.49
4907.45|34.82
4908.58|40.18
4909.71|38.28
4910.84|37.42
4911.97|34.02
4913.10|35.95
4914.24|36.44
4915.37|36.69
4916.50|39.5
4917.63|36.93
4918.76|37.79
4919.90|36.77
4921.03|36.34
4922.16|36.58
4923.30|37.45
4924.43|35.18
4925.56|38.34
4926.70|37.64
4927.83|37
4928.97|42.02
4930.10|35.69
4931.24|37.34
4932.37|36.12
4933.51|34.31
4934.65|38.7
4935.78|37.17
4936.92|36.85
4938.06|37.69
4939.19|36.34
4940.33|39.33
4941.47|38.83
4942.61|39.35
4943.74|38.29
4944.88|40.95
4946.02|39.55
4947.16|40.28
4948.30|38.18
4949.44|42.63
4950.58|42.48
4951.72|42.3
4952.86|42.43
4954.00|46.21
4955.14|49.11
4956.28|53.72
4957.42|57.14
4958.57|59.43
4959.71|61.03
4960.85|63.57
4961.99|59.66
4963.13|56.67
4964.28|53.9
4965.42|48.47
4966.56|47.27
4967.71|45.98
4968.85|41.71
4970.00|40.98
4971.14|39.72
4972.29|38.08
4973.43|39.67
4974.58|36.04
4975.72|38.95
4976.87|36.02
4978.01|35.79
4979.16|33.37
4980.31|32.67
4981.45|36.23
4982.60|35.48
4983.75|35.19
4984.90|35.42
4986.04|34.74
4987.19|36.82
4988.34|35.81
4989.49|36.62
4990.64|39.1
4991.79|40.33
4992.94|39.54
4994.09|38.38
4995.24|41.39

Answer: 0.133 mag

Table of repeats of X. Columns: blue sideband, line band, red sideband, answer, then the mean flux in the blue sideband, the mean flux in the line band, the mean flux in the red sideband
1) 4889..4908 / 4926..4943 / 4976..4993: 0.00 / 38.7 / 37.6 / 36.1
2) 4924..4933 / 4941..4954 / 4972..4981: -0.11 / 37.4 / 40.7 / 36.3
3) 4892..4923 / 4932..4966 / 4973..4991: -0.22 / 38.1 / 45.1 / 36.1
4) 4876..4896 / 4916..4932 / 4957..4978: 0.13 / 37.3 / 37.5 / 47.6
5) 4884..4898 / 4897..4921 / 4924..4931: -0.01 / 37.6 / 38.1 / 37.7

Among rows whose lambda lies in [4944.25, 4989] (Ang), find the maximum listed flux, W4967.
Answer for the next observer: 63.57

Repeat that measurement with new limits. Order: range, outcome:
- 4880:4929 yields 42.02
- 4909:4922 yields 39.5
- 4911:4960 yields 61.03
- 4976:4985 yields 36.23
